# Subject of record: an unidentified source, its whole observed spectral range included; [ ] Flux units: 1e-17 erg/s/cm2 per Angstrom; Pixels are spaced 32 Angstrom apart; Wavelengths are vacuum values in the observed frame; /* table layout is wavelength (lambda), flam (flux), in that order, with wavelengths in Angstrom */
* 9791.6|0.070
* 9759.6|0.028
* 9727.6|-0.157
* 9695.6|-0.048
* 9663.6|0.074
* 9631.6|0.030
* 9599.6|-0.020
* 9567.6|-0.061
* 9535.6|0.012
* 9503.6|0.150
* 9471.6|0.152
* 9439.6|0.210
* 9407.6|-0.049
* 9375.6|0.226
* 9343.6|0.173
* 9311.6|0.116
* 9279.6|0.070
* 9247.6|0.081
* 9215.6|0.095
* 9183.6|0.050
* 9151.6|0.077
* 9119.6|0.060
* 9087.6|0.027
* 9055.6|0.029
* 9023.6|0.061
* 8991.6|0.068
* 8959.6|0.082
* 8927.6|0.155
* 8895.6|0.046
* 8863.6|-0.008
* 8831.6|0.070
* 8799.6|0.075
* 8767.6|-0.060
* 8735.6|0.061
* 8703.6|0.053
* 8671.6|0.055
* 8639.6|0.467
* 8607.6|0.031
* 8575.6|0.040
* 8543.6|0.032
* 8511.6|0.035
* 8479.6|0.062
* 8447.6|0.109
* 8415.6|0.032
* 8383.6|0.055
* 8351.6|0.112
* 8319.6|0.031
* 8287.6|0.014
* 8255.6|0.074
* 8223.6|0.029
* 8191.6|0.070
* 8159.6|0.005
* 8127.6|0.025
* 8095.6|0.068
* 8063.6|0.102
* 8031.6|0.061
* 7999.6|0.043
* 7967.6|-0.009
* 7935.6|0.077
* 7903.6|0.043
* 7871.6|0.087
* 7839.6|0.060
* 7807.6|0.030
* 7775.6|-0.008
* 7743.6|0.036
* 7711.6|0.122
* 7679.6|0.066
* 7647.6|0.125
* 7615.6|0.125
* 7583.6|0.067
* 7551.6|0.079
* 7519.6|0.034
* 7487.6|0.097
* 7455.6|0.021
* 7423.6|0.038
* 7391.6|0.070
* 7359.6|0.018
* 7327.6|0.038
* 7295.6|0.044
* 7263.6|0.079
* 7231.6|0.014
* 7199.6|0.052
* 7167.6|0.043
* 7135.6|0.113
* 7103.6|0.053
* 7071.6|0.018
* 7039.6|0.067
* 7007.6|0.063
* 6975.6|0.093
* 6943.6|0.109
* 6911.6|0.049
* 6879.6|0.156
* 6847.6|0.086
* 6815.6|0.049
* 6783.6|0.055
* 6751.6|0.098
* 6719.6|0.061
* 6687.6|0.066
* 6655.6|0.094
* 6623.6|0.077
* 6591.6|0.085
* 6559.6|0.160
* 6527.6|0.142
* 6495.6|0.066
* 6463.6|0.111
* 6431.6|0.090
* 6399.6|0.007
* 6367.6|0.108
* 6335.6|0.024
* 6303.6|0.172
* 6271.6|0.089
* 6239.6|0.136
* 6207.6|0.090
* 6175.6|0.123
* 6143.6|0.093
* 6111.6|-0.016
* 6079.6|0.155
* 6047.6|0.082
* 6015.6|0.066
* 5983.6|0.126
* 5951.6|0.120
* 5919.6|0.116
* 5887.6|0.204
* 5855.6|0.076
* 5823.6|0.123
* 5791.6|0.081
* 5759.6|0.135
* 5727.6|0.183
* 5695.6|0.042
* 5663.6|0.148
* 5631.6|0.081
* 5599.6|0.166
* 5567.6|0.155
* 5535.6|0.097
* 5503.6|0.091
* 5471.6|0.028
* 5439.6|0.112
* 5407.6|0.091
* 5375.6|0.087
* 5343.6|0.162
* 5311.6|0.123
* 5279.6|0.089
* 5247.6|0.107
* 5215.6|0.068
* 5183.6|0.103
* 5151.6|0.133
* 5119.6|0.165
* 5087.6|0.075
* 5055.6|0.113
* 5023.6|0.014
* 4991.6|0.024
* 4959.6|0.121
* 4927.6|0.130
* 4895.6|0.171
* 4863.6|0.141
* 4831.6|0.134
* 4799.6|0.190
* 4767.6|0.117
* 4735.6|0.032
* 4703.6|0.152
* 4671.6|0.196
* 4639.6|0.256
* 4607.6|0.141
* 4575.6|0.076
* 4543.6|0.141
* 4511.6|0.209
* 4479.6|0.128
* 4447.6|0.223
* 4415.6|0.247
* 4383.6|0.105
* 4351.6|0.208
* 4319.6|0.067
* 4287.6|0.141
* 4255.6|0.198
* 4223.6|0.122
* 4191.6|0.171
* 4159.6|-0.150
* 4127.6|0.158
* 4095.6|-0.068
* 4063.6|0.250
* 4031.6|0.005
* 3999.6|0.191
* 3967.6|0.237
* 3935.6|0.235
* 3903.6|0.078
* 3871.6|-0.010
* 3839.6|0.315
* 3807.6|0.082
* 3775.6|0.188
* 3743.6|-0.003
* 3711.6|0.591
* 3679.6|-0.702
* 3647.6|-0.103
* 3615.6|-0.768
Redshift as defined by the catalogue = 1.32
